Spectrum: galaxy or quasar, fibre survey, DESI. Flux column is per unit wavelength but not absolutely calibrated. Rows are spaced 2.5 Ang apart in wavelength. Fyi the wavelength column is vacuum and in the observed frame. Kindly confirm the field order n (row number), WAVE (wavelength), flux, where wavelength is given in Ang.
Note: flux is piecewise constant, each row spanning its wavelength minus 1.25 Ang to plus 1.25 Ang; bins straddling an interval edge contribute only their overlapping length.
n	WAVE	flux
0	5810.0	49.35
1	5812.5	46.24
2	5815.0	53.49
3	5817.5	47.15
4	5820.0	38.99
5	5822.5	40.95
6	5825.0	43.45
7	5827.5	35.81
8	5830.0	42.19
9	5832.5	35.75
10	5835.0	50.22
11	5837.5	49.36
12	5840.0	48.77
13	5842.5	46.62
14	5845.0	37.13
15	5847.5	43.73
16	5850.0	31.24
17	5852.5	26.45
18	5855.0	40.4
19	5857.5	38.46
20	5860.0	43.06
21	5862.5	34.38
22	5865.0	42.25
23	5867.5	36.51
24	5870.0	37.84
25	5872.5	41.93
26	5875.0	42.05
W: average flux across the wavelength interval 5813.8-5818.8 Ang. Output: 50.2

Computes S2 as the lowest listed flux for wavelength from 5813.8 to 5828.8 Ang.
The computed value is 35.81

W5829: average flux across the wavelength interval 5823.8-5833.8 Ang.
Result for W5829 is 39.3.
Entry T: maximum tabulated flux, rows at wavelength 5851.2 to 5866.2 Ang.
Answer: 43.06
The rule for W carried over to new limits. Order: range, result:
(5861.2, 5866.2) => 38.3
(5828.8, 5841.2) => 45.3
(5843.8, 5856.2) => 35.8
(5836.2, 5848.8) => 45.1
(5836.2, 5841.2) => 49.1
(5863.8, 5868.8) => 39.3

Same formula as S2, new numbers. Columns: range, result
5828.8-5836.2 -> 35.75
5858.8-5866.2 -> 34.38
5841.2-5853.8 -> 26.45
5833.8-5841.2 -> 48.77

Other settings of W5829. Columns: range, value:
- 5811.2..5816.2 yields 49.8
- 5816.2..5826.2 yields 42.7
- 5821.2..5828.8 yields 40.1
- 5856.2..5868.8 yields 38.9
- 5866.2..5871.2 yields 37.2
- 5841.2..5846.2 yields 42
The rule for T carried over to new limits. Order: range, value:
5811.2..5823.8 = 53.49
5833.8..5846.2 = 50.22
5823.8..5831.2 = 43.45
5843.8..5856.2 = 43.73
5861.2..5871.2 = 42.25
